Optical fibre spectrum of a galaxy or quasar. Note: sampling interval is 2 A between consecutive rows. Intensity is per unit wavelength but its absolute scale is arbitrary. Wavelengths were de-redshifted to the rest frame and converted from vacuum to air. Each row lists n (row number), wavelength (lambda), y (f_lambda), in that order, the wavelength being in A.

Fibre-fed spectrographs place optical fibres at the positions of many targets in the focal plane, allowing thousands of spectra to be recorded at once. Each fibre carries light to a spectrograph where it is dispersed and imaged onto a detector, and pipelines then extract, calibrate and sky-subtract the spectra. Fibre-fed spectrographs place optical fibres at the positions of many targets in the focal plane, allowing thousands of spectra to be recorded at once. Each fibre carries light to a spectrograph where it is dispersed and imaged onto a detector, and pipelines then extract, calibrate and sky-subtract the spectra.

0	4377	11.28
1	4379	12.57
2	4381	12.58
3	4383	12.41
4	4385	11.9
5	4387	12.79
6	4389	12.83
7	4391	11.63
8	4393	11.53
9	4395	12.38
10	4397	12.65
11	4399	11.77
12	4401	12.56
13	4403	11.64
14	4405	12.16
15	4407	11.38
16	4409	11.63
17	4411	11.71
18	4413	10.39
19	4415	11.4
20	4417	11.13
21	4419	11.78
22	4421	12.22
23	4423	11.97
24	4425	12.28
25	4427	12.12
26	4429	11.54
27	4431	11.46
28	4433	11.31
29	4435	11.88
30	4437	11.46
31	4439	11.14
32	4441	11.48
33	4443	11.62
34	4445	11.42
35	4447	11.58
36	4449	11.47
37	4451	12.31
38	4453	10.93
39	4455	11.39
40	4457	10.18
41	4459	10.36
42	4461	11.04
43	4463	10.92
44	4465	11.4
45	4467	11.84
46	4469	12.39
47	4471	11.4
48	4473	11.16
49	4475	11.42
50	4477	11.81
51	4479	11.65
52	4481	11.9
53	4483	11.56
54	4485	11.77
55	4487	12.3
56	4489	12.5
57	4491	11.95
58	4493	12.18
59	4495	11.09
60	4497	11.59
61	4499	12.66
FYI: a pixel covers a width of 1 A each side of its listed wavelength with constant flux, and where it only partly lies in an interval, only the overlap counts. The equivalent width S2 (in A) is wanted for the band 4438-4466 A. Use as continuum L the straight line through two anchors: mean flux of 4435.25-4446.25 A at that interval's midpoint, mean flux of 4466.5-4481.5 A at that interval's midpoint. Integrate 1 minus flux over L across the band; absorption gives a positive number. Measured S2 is 0.73 A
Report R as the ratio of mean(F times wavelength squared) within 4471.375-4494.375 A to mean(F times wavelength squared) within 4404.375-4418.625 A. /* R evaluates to 1.07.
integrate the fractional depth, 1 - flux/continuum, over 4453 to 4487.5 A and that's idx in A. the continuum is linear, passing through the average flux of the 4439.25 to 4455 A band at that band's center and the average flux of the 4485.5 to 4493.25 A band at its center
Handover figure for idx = 1.40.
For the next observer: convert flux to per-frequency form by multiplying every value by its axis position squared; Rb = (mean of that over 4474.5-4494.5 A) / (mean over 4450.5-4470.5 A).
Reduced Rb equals 1.1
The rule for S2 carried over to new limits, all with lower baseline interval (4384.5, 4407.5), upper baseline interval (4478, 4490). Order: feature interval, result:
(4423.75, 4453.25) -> 1.0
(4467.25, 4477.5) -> 0.3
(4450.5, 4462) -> 1.0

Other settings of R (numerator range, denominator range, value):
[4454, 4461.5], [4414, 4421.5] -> 0.94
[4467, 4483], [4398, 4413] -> 1.03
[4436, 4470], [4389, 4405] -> 0.96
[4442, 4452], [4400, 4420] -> 1.03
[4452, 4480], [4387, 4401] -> 0.95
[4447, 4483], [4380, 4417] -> 0.98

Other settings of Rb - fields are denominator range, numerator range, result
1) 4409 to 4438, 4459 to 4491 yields 1.03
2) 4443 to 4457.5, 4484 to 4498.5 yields 1.07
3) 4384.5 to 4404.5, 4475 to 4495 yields 1.02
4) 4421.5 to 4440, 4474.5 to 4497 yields 1.04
